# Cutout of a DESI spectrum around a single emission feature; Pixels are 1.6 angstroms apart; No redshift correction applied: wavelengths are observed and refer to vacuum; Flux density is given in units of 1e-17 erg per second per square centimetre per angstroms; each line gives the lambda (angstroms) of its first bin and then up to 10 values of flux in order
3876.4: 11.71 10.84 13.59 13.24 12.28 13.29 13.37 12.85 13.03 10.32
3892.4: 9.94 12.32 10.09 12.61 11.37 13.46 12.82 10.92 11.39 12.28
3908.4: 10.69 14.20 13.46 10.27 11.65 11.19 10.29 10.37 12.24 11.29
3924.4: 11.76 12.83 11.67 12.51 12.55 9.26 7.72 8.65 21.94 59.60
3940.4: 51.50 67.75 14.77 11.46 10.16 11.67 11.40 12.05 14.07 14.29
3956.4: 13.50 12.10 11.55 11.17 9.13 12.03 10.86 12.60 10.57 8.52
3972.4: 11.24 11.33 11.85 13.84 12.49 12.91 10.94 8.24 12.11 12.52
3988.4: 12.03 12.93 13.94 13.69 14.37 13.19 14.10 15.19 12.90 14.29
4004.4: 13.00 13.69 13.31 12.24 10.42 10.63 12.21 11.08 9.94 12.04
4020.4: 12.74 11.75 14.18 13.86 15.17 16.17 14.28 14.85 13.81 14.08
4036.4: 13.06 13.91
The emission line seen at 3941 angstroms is [O II] 3727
